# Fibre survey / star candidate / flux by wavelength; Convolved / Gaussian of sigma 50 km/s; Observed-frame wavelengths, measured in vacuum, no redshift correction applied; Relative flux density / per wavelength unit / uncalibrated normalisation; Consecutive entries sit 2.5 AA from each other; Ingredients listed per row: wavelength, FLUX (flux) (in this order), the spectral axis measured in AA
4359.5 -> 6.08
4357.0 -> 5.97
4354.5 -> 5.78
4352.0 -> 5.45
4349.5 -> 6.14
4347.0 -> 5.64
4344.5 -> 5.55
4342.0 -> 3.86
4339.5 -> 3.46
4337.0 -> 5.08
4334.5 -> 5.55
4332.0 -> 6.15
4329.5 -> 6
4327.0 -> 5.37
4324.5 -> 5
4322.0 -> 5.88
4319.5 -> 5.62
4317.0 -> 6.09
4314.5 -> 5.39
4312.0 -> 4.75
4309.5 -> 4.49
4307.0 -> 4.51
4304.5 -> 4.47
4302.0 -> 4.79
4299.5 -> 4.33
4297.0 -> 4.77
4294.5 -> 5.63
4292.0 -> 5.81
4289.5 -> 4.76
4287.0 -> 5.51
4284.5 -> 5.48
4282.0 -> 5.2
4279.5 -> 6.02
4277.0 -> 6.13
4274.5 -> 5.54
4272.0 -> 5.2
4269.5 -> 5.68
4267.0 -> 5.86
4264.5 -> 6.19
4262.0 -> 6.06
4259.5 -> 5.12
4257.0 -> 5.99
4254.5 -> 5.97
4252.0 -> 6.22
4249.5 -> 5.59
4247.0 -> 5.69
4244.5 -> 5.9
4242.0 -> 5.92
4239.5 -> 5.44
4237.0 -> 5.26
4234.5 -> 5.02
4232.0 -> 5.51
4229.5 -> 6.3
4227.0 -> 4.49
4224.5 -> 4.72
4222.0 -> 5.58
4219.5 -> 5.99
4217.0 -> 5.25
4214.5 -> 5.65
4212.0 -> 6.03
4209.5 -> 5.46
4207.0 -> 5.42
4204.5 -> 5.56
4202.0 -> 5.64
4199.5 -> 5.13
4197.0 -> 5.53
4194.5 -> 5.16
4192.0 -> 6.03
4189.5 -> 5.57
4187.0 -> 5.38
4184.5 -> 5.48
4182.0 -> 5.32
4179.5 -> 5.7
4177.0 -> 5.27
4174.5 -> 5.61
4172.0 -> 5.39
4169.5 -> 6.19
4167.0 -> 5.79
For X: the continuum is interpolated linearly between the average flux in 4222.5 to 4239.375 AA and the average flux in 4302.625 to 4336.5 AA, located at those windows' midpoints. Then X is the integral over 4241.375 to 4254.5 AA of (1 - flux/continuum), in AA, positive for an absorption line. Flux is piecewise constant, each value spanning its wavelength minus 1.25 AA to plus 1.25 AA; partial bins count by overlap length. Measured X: -1.52 AA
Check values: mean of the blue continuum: 5.25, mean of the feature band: 5.87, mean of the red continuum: 5.31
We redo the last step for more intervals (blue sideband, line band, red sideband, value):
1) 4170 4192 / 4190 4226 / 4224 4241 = -0.7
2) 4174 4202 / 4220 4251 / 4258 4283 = 0.8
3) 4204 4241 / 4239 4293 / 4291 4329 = -4.1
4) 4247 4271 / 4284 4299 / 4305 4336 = 0.9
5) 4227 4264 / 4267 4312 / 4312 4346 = 2.3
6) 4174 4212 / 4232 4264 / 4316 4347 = -1.6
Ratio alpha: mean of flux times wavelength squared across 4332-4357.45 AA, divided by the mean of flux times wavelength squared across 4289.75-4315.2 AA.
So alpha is 1.10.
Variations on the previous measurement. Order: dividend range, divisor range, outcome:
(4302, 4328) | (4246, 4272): 0.91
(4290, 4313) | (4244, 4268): 0.84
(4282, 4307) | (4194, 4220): 0.95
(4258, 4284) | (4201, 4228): 1.08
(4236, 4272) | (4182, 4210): 1.08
